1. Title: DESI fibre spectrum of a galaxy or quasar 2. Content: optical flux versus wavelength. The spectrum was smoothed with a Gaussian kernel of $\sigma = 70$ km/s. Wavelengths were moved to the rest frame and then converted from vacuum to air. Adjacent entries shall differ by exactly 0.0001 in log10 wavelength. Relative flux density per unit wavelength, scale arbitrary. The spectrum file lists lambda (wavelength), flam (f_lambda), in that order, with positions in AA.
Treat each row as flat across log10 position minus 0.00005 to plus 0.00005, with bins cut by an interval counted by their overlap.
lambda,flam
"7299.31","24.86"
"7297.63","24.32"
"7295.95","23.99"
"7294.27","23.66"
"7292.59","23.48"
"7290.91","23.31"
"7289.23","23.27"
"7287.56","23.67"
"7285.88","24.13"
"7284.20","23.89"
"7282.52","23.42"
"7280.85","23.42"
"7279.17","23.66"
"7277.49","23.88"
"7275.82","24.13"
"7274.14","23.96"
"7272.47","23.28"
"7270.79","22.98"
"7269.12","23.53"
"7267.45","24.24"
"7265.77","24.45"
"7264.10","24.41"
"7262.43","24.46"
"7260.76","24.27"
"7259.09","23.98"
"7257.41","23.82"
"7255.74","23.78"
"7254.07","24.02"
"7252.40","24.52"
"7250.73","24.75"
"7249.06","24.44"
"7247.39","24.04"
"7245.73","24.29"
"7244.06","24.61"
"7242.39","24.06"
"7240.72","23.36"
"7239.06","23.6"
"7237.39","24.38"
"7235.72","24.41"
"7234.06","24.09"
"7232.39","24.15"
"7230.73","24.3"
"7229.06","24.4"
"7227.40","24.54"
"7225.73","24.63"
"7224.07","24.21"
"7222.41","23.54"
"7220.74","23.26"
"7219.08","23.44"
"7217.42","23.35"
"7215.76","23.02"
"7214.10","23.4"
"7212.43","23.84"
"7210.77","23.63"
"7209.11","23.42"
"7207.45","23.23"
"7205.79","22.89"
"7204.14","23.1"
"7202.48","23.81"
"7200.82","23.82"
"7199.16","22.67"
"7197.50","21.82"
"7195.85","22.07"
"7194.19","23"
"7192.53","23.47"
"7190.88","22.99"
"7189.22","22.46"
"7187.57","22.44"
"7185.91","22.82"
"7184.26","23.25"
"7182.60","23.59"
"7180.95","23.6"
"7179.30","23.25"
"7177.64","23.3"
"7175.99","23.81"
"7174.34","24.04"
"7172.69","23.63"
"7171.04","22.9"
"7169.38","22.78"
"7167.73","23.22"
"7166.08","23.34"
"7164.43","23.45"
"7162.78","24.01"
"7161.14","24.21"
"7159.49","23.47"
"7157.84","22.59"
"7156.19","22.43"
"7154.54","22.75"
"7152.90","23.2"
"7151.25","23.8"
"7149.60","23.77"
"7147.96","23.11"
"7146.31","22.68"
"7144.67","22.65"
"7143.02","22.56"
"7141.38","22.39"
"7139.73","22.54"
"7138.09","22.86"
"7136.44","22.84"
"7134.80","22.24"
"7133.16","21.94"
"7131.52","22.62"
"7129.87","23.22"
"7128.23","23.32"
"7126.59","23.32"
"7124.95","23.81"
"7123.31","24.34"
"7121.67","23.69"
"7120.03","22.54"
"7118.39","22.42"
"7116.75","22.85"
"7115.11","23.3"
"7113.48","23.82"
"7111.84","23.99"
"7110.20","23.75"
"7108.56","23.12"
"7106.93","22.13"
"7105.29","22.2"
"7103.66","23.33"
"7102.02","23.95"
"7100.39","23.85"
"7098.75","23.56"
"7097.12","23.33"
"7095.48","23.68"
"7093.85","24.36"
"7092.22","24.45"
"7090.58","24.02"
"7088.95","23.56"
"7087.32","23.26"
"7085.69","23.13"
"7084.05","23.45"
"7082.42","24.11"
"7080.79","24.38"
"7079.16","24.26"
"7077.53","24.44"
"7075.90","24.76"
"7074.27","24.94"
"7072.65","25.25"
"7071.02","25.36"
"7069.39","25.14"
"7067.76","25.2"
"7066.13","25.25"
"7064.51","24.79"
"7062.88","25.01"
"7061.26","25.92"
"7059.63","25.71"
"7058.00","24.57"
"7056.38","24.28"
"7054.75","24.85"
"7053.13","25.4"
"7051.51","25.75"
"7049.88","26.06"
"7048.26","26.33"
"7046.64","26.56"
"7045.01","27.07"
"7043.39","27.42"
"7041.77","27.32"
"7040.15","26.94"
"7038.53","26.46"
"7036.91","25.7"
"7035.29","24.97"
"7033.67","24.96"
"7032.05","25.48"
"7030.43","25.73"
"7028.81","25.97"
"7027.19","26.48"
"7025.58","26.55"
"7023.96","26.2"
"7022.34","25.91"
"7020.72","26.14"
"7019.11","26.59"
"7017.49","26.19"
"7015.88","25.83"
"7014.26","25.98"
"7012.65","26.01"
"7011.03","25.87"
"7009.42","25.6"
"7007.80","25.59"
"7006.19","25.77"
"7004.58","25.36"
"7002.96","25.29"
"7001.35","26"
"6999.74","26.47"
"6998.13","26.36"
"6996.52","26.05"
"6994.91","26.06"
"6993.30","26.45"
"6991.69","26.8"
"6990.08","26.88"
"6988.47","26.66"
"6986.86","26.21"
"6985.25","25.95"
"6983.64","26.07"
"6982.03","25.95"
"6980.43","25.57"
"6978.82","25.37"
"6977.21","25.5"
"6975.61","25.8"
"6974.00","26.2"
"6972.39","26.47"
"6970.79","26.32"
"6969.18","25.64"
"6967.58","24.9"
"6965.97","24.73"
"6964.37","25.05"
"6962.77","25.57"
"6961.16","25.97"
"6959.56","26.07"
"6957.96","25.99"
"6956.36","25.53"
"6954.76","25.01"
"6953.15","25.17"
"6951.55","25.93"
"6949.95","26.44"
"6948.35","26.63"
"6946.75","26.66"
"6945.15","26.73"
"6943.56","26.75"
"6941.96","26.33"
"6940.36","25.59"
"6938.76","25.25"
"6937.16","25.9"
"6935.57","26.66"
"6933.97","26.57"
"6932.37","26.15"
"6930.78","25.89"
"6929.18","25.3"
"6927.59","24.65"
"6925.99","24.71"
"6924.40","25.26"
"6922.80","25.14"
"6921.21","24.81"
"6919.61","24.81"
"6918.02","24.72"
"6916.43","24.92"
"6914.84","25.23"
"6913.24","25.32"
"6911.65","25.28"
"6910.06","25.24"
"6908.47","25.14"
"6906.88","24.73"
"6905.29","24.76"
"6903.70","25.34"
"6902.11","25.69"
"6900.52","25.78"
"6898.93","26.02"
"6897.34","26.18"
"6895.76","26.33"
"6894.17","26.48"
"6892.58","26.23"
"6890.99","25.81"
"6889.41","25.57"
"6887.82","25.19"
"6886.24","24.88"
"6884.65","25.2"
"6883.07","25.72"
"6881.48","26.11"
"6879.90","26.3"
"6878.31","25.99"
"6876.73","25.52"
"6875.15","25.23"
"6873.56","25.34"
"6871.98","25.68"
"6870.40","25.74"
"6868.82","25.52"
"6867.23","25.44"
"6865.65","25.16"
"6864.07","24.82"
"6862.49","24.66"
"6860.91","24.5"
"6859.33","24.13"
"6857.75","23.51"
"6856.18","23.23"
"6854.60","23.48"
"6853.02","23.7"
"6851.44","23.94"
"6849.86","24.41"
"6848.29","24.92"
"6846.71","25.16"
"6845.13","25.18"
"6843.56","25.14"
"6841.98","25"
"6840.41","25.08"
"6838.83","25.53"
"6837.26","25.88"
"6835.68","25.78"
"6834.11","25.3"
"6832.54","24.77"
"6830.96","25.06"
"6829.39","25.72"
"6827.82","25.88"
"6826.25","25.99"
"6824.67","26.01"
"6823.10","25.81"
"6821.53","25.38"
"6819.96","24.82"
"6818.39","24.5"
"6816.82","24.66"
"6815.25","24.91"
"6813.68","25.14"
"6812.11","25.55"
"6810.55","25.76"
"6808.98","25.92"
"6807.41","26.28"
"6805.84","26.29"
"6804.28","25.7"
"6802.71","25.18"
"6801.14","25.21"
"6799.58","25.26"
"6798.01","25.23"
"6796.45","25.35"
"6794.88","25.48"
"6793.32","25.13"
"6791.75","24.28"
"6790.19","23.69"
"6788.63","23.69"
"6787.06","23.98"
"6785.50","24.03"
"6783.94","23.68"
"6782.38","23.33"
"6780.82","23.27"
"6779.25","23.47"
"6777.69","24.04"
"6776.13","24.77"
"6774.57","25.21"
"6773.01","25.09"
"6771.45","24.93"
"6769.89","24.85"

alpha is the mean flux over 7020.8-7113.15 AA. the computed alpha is 24.9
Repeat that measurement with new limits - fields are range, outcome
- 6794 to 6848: 25.4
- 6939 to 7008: 25.9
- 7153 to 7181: 23.3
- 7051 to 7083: 25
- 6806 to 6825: 25.4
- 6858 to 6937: 25.4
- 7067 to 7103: 24.2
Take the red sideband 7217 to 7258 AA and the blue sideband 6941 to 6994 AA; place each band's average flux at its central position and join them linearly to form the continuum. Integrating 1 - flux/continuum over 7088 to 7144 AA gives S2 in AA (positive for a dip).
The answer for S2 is 3.8 AA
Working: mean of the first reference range 26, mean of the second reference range 24.1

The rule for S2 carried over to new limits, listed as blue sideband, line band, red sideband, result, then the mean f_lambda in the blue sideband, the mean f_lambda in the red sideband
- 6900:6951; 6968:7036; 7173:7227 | -2.8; 25.6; 23.3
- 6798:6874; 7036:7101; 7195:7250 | -2.0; 25.1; 23.7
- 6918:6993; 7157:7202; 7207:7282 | 2.2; 25.8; 23.9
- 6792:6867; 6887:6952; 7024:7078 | -0.9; 25.1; 25.7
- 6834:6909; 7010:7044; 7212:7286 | -2.0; 25.2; 24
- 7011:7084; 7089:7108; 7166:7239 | 1.1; 25.6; 23.4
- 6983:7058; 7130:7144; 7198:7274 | 1.3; 26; 23.9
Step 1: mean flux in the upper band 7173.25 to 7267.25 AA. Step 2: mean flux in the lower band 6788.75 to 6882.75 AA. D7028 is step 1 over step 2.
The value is 0.94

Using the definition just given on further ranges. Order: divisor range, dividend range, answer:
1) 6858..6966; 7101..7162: 0.90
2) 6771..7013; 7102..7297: 0.92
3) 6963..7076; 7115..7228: 0.90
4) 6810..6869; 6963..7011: 1.04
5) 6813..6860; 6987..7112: 1.01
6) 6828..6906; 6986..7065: 1.03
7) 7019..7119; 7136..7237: 0.94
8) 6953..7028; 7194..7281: 0.92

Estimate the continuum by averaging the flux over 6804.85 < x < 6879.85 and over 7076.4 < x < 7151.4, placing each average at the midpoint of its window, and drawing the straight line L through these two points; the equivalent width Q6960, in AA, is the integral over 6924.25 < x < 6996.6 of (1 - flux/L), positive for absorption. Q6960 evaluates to -4.6 AA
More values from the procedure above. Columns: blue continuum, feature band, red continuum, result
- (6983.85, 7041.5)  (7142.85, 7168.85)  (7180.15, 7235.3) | 1.0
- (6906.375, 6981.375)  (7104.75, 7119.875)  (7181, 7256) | 0.8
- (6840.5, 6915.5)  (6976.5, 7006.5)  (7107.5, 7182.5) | -2.1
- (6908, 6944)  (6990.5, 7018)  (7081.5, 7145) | -1.6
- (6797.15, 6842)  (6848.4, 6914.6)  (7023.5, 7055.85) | 1.1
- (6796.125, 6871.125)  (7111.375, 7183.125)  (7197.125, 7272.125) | 2.8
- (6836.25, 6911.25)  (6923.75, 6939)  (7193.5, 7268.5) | -0.4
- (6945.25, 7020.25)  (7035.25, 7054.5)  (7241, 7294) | -0.6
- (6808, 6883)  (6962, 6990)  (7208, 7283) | -1.2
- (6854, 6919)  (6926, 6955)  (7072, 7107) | -1.2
